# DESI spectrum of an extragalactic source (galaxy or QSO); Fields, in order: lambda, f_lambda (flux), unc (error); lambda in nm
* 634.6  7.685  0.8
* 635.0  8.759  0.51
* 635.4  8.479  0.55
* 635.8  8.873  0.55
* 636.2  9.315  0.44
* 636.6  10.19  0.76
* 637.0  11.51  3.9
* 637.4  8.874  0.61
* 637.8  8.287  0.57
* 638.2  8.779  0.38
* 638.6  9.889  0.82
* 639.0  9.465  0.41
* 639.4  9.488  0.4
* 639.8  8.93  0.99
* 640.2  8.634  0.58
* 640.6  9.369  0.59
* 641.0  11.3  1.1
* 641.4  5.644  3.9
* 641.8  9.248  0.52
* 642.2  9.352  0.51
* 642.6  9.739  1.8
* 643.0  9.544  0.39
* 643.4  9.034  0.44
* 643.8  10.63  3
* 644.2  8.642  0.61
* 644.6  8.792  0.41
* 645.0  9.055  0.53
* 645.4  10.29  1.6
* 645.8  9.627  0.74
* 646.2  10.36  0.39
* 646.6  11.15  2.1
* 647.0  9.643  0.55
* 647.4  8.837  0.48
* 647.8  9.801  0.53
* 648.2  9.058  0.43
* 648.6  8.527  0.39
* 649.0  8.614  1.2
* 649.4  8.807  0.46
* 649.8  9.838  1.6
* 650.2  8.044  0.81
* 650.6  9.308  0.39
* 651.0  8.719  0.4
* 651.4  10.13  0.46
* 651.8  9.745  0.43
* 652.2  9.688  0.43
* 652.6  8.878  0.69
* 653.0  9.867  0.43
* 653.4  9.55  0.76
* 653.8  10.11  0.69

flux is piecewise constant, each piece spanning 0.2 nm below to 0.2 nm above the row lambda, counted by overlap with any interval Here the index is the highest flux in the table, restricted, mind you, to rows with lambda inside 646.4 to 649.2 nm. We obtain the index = 11.15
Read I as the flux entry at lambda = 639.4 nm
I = 9.488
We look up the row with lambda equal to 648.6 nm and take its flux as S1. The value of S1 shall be 8.527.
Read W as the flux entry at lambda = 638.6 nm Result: 9.889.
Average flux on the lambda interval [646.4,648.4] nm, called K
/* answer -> 9.7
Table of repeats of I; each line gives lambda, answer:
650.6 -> 9.308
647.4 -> 8.837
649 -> 8.614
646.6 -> 11.15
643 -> 9.544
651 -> 8.719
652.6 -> 8.878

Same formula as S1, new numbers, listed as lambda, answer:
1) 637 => 11.51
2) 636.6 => 10.19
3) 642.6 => 9.739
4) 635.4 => 8.479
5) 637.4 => 8.874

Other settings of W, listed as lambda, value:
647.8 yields 9.801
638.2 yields 8.779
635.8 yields 8.873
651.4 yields 10.13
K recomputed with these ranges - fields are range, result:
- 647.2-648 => 9.32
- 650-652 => 9.19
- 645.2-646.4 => 10.1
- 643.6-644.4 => 9.64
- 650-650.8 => 8.68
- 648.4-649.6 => 8.65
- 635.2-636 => 8.68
